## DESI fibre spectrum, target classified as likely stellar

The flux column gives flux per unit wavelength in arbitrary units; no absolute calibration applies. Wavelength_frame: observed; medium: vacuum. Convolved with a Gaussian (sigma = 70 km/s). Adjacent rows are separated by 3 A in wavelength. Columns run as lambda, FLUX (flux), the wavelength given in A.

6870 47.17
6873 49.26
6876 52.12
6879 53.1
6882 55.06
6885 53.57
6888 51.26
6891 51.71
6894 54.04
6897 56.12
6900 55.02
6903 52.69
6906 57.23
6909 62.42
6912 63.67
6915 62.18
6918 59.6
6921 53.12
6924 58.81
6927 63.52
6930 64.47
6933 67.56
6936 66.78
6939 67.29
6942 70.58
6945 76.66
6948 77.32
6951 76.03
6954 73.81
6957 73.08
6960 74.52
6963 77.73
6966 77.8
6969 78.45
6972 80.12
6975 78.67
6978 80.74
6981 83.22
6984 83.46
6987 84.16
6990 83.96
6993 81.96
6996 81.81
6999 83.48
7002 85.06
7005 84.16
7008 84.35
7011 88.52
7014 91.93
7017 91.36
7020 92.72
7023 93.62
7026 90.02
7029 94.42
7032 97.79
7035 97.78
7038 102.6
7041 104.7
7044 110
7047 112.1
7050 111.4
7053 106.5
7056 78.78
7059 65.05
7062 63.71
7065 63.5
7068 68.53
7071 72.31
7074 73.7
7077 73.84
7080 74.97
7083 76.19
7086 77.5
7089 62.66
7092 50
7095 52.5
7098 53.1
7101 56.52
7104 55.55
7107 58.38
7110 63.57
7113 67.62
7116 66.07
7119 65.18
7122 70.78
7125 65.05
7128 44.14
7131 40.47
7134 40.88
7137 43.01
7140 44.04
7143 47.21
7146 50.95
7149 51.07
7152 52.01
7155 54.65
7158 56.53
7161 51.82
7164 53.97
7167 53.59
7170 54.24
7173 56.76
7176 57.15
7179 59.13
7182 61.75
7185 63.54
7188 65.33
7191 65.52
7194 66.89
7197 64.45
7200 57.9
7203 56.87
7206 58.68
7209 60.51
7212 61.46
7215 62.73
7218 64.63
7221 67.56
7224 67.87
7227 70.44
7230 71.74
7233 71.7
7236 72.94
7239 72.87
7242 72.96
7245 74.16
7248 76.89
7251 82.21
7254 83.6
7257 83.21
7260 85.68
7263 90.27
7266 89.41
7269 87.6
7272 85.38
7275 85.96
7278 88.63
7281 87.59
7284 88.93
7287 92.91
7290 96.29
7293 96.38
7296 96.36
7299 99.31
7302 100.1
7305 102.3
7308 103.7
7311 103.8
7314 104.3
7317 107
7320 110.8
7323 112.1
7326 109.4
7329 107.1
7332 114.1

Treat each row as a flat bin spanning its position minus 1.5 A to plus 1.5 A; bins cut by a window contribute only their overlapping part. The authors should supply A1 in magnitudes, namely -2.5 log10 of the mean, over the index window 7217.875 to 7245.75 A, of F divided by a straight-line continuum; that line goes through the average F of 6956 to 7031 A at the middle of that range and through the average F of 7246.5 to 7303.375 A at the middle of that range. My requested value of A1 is 0.24 mag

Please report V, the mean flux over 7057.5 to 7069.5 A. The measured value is 65.2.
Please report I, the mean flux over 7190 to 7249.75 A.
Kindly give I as 67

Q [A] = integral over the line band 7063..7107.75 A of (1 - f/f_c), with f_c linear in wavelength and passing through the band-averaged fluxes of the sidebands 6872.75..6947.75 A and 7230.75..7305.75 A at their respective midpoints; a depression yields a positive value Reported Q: 4.8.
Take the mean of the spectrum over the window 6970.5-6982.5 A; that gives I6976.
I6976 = 80.7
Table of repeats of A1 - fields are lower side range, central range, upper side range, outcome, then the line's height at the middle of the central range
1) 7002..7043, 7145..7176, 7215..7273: 0.473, 83.1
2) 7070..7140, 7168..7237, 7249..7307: 0.220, 77.5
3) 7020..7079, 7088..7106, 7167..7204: 0.390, 78.7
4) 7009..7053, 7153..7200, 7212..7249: 0.299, 77.8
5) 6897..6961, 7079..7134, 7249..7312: 0.283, 78.6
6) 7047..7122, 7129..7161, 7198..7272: 0.423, 71.1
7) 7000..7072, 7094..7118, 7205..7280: 0.388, 85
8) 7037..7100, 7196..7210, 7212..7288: 0.303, 78.6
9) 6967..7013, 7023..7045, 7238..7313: -0.180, 83.8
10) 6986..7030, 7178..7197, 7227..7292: 0.298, 84.1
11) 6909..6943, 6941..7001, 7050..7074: -0.169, 67.6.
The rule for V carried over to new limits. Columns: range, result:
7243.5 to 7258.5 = 80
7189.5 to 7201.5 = 63.7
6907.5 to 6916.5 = 62.8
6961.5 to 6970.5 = 78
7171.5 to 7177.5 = 57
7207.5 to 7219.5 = 62.3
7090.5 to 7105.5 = 53.5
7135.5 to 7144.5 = 44.8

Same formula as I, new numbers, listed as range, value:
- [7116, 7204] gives 55.9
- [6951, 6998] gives 79.5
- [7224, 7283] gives 80.4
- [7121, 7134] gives 52.9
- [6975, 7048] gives 90.6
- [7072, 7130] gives 63.4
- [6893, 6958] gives 64.2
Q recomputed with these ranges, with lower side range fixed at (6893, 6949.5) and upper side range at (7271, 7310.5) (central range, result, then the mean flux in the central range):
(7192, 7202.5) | 2.9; 62.6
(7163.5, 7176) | 4.3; 55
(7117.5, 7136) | 6.0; 54.1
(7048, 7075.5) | -1.5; 78.8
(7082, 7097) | 2.7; 63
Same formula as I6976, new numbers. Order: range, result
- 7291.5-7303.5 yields 98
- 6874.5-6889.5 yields 53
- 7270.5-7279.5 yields 86.7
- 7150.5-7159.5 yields 54.4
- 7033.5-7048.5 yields 105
